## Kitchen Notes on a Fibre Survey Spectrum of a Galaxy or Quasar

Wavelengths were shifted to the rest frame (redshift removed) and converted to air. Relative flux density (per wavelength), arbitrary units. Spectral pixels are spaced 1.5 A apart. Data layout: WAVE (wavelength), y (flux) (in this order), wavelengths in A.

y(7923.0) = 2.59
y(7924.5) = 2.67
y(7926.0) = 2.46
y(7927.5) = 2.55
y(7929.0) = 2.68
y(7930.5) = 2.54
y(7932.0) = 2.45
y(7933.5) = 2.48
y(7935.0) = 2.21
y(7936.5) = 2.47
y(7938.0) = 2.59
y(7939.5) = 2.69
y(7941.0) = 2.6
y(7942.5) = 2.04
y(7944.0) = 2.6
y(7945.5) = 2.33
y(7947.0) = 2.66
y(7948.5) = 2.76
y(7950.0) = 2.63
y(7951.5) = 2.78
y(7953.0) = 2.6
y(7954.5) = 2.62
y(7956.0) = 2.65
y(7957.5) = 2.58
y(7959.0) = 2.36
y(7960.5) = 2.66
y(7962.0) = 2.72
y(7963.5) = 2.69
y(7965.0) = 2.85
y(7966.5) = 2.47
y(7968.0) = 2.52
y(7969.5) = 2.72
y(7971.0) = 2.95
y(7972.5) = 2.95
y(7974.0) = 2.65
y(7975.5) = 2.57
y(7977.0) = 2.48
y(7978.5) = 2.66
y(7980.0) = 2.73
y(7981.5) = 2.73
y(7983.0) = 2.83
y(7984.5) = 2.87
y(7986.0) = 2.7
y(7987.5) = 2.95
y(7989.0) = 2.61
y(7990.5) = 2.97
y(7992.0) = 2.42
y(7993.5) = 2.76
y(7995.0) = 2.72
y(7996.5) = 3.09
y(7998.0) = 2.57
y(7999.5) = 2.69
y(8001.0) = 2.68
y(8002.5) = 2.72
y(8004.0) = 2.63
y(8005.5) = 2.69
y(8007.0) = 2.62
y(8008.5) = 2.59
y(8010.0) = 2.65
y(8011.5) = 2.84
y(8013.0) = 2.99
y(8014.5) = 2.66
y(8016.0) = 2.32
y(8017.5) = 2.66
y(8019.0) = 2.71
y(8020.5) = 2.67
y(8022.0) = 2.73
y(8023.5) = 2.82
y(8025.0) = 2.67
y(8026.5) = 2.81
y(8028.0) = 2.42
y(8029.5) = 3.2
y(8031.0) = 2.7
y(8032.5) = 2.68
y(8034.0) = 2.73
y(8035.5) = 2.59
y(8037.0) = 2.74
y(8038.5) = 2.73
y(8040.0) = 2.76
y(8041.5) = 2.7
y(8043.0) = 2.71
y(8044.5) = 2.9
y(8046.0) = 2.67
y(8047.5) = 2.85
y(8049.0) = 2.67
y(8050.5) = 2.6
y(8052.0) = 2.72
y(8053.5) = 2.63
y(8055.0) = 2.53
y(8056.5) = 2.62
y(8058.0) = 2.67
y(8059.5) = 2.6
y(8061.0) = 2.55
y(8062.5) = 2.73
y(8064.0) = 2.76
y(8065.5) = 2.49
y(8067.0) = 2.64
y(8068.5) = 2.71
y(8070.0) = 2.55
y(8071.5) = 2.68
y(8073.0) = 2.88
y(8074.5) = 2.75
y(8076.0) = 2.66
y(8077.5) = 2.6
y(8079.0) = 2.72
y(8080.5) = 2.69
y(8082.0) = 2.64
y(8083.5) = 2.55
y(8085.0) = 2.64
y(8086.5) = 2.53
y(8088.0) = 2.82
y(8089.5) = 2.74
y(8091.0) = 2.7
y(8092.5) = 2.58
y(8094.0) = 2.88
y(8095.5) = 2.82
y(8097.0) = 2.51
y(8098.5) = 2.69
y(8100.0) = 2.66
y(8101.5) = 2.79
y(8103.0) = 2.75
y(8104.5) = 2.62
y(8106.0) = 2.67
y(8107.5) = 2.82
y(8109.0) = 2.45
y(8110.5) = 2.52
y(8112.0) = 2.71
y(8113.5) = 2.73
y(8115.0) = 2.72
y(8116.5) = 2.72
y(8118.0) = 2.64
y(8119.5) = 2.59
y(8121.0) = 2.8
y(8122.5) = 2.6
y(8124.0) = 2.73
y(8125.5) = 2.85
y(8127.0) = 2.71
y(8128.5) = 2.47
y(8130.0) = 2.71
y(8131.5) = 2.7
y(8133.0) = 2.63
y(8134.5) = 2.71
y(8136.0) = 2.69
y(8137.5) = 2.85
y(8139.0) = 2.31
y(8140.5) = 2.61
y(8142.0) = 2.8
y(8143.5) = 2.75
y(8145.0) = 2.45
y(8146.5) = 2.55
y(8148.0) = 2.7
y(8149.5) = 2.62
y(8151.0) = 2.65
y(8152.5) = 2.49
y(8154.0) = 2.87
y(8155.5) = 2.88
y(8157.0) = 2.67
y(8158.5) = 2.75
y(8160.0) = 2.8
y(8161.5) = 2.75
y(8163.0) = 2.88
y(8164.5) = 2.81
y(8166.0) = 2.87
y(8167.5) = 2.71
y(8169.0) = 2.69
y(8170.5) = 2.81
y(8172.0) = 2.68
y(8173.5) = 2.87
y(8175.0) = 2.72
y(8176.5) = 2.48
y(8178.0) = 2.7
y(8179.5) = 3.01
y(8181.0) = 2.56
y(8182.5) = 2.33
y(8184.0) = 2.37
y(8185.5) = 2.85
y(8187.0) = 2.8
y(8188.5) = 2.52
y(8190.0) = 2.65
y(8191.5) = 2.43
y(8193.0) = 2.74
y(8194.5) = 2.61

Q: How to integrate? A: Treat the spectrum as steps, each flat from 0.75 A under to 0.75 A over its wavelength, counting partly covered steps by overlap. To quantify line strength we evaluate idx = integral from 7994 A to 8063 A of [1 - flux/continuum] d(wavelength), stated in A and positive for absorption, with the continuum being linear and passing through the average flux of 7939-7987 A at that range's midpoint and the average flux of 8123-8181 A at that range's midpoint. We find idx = -0.9 A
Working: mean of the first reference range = 2.65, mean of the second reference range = 2.71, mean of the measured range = 2.7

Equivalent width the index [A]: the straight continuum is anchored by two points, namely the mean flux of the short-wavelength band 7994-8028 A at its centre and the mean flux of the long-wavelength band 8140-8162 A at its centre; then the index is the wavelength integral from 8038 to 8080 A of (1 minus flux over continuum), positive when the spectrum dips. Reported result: 0.2 A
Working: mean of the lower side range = 2.7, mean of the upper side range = 2.69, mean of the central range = 2.68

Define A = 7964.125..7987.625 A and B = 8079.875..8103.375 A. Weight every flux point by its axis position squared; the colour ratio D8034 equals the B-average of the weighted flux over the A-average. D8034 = 1.0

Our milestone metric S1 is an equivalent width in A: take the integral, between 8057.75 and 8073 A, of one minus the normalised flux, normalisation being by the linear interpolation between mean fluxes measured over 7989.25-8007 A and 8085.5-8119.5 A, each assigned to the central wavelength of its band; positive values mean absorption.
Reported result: 0.3 A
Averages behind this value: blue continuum 2.71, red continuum 2.68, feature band 2.65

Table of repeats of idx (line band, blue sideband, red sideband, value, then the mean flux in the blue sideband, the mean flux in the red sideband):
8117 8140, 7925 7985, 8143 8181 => 0.3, 2.61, 2.72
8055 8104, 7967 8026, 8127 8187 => 0.5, 2.71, 2.69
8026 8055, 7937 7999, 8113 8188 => -0.5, 2.67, 2.69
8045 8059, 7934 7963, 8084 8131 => -0.1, 2.56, 2.68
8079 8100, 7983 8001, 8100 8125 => 0.1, 2.76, 2.68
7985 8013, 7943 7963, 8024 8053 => -0.6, 2.61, 2.73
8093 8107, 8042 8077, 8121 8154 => -0.2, 2.68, 2.66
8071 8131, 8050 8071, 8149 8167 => -0.1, 2.63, 2.75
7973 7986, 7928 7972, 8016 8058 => -0.3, 2.58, 2.7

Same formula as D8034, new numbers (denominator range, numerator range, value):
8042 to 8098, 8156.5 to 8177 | 1.05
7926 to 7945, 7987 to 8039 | 1.11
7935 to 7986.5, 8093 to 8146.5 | 1.06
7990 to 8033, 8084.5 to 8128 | 1.01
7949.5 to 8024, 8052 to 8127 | 1.02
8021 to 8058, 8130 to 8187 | 1.02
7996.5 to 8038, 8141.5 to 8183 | 1.04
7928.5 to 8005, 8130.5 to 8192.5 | 1.06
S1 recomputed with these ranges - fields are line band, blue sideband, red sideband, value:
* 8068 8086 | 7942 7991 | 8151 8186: 0.2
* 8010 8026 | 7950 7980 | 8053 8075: -0.3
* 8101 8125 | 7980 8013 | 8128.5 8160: 0.0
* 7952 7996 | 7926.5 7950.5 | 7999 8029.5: -1.6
